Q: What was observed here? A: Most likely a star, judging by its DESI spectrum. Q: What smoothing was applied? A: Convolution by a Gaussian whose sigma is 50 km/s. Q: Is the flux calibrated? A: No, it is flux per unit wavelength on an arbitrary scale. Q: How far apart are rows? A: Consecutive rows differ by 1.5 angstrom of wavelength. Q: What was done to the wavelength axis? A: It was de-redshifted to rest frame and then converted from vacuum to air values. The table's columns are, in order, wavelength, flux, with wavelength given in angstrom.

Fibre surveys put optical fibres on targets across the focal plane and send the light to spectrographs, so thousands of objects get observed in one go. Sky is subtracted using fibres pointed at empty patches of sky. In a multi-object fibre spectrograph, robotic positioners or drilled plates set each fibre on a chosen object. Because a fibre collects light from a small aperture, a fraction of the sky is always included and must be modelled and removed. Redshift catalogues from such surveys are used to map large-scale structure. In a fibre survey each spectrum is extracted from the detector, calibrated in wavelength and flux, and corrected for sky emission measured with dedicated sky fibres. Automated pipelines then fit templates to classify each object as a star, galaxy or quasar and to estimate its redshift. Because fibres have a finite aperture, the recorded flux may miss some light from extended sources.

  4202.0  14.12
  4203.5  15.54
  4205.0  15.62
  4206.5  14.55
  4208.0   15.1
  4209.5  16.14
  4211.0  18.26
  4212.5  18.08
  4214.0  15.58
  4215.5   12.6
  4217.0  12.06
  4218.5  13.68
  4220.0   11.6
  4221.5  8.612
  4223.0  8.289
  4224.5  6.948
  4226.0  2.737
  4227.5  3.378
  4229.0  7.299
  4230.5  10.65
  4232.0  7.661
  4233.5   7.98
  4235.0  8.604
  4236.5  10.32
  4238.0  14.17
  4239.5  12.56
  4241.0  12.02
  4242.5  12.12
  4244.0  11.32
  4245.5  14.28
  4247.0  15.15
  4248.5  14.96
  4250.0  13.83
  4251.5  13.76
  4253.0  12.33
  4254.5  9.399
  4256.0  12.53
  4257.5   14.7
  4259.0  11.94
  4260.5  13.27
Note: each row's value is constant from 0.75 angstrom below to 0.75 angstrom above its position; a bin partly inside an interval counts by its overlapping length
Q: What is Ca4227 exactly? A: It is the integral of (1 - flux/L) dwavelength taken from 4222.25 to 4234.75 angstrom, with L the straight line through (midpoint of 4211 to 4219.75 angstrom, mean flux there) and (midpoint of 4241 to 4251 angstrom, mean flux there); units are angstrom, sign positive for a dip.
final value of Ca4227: 6.3 angstrom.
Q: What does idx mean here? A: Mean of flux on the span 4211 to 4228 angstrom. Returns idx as 10.8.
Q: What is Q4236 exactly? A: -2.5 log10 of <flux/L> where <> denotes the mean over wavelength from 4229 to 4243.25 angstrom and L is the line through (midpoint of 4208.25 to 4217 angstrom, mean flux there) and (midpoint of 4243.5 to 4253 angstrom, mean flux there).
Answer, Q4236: 0.35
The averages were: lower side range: 15.7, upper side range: 13.8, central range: 10.5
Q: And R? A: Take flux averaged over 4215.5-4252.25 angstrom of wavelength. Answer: 10.6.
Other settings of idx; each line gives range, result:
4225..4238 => 7.72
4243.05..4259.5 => 13.1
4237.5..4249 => 13.3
